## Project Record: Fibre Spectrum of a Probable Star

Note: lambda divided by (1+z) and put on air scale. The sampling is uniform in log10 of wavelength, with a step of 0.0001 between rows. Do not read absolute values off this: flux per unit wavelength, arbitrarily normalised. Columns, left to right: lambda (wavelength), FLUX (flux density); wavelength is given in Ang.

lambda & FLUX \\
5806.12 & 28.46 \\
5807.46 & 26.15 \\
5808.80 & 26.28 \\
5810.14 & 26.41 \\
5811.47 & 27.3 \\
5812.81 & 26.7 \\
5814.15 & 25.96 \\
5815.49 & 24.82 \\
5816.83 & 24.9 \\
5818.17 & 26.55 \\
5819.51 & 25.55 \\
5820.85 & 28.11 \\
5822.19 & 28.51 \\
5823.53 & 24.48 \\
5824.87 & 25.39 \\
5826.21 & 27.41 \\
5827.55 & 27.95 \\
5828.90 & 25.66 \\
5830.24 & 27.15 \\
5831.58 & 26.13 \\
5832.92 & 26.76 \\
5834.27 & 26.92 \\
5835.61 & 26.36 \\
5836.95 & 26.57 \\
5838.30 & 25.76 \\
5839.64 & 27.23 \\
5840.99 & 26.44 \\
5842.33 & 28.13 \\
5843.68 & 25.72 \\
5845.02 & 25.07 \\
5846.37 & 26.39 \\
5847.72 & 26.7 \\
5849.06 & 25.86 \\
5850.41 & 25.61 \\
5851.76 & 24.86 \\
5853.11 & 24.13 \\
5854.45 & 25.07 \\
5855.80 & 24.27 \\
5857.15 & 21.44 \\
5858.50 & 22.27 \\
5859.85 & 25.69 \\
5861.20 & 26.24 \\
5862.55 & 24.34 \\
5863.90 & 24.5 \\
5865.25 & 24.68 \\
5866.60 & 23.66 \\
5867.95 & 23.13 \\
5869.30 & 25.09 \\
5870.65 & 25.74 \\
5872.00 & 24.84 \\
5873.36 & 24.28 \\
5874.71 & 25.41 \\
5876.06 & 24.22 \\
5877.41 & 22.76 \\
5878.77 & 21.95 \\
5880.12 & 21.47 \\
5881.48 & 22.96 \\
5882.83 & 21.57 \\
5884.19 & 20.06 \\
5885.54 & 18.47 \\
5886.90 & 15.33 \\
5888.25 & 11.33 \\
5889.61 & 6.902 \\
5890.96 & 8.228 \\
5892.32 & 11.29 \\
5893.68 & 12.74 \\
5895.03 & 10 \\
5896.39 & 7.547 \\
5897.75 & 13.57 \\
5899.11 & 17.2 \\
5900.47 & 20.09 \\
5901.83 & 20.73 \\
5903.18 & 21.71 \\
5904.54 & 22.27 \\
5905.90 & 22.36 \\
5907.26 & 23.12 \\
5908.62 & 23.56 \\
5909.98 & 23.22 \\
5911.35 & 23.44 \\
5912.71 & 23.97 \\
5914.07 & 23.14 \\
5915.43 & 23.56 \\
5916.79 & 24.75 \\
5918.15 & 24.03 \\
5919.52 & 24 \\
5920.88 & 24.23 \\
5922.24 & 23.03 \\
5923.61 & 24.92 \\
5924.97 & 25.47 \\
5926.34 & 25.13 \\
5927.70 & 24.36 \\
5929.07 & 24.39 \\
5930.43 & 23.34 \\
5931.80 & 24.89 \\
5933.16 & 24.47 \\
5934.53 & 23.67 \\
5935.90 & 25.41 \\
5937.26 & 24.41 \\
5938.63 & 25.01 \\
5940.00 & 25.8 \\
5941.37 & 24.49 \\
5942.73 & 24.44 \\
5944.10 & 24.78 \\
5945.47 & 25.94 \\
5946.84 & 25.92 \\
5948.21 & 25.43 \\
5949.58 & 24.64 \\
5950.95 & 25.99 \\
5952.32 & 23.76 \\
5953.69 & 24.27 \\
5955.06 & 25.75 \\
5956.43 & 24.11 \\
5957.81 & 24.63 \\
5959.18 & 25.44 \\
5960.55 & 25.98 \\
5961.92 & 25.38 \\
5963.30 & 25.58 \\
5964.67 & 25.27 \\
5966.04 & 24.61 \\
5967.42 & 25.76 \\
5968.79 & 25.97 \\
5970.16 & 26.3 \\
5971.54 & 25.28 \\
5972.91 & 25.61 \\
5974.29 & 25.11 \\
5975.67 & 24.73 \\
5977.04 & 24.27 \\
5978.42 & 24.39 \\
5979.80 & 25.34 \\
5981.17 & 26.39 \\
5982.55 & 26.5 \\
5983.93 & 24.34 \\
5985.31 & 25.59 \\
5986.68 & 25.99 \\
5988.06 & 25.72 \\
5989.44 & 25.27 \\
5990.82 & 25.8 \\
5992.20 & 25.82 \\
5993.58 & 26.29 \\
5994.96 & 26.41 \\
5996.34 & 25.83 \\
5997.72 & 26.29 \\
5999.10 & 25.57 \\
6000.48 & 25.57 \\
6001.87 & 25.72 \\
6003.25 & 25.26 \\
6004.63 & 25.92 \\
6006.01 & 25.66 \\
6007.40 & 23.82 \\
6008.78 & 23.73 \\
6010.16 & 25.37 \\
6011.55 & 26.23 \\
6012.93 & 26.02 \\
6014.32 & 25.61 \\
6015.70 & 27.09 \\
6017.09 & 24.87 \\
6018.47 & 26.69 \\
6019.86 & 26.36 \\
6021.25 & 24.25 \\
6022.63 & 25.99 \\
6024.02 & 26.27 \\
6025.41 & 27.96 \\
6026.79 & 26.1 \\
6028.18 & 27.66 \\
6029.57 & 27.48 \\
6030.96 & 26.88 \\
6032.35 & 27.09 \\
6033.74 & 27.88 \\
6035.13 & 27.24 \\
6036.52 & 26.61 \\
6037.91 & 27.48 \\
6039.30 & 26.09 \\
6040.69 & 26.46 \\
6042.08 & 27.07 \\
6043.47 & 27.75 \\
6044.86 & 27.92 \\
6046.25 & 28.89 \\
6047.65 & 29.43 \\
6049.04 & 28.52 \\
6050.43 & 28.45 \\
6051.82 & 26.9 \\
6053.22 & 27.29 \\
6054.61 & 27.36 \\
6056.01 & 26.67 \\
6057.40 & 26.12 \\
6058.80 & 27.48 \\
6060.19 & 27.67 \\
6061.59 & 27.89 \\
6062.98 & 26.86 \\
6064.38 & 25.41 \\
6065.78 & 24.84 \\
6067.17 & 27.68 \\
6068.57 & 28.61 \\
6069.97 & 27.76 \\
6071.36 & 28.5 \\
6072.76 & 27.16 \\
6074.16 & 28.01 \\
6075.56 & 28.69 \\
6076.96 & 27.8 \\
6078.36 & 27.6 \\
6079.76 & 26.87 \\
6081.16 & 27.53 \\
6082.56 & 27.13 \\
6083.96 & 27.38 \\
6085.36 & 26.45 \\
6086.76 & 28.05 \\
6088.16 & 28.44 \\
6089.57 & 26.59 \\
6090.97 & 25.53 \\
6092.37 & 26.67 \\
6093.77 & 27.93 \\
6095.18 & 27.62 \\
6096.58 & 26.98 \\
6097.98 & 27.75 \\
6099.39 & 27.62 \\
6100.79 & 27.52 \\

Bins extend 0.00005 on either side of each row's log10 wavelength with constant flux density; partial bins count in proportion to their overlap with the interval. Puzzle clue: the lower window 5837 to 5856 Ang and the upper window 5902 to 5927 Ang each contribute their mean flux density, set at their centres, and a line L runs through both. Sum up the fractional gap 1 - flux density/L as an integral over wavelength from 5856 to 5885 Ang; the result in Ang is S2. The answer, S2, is 1.7 Ang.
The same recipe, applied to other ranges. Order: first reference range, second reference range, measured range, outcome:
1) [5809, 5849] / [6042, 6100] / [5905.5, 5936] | 3.2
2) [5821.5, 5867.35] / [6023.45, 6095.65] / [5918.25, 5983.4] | 3.7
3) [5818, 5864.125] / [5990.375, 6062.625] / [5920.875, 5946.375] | 1.5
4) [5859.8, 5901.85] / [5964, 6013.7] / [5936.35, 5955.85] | -1.6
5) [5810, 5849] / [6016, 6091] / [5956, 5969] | 0.8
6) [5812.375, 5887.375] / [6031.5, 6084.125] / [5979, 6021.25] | 1.7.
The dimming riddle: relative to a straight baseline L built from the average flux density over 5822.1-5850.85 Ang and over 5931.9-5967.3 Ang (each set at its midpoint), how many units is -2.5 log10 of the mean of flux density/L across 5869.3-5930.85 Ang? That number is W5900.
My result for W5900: 0.235 mag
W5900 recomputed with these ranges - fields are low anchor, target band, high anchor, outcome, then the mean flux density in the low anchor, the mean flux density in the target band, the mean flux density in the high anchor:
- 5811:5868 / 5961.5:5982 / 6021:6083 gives 0.057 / 25.7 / 25.3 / 27.3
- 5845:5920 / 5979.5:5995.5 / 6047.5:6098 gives -0.048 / 21.4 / 25.8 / 27.4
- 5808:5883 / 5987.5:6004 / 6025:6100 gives 0.040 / 25.4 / 25.8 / 27.4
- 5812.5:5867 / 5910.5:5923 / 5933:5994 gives 0.073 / 25.8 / 23.8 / 25.2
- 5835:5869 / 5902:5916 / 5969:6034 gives 0.111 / 25.2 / 23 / 25.8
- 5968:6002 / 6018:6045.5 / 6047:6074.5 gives -0.005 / 25.6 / 26.9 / 27.4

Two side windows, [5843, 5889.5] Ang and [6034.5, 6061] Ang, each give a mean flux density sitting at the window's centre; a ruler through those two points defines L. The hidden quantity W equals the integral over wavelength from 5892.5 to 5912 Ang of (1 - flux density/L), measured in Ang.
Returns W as 4.51 Ang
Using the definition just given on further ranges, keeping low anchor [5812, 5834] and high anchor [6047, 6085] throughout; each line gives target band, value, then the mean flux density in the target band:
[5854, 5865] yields 1.0 Ang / 24.2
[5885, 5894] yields 5.0 Ang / 11.9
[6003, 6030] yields 1.3 Ang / 25.9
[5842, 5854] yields 0.3 Ang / 25.7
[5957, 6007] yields 2.9 Ang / 25.5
